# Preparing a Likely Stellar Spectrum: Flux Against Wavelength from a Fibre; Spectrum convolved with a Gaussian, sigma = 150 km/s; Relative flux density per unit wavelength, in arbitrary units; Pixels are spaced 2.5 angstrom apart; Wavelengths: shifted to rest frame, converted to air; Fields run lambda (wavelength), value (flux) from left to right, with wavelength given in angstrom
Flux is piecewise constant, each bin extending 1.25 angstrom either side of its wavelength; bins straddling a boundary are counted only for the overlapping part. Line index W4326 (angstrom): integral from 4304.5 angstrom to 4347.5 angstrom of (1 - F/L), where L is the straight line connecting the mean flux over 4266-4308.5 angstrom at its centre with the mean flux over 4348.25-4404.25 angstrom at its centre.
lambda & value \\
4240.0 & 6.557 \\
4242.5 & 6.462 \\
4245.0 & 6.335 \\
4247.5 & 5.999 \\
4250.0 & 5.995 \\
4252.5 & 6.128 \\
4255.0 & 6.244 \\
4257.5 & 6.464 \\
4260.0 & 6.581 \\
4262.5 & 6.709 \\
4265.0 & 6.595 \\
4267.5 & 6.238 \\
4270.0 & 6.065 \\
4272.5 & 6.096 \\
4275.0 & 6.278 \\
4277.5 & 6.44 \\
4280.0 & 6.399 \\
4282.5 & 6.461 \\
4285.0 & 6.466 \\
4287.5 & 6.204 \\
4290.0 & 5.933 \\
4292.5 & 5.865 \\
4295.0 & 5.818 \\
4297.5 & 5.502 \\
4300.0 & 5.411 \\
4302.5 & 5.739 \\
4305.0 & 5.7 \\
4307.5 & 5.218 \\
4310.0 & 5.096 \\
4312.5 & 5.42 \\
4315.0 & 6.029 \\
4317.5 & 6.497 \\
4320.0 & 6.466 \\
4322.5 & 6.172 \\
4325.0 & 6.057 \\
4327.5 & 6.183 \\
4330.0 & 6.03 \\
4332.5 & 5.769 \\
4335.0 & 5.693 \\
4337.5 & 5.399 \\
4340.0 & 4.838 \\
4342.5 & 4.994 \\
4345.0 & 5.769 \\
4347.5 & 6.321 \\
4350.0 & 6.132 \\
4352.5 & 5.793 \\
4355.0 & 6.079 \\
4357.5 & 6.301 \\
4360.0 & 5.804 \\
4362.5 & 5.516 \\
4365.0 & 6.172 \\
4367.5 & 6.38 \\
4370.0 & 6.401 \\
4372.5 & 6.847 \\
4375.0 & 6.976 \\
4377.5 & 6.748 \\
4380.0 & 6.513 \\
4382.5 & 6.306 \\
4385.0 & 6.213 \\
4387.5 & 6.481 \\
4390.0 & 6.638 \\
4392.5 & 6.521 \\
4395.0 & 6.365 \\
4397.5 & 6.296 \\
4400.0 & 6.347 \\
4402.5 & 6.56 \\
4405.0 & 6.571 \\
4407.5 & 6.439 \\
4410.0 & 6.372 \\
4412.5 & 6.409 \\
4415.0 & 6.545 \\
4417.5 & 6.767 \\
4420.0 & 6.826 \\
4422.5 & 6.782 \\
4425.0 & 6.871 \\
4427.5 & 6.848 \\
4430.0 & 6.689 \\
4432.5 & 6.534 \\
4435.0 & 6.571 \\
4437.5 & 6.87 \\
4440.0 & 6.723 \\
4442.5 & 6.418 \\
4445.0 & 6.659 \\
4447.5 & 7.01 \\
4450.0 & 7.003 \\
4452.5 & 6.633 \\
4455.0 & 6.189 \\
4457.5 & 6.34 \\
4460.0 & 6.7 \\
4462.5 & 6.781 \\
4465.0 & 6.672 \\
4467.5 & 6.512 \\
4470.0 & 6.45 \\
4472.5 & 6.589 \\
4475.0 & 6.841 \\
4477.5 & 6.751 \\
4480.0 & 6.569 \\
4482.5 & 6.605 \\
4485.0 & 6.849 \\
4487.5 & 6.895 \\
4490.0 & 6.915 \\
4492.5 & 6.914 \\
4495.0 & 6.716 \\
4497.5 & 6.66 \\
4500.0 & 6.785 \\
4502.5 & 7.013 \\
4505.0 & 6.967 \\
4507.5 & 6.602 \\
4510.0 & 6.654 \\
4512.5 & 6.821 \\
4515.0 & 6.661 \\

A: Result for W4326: 2.81 angstrom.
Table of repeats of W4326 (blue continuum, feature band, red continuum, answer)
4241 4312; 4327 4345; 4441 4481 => 2.0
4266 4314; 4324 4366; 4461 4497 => 2.3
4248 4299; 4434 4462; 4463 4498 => -0.1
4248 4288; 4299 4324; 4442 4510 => 2.5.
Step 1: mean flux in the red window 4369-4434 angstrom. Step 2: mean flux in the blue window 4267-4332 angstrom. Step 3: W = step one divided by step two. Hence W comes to 1.1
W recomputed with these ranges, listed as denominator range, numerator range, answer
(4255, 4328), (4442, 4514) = 1.10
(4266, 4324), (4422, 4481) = 1.11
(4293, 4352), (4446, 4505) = 1.17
